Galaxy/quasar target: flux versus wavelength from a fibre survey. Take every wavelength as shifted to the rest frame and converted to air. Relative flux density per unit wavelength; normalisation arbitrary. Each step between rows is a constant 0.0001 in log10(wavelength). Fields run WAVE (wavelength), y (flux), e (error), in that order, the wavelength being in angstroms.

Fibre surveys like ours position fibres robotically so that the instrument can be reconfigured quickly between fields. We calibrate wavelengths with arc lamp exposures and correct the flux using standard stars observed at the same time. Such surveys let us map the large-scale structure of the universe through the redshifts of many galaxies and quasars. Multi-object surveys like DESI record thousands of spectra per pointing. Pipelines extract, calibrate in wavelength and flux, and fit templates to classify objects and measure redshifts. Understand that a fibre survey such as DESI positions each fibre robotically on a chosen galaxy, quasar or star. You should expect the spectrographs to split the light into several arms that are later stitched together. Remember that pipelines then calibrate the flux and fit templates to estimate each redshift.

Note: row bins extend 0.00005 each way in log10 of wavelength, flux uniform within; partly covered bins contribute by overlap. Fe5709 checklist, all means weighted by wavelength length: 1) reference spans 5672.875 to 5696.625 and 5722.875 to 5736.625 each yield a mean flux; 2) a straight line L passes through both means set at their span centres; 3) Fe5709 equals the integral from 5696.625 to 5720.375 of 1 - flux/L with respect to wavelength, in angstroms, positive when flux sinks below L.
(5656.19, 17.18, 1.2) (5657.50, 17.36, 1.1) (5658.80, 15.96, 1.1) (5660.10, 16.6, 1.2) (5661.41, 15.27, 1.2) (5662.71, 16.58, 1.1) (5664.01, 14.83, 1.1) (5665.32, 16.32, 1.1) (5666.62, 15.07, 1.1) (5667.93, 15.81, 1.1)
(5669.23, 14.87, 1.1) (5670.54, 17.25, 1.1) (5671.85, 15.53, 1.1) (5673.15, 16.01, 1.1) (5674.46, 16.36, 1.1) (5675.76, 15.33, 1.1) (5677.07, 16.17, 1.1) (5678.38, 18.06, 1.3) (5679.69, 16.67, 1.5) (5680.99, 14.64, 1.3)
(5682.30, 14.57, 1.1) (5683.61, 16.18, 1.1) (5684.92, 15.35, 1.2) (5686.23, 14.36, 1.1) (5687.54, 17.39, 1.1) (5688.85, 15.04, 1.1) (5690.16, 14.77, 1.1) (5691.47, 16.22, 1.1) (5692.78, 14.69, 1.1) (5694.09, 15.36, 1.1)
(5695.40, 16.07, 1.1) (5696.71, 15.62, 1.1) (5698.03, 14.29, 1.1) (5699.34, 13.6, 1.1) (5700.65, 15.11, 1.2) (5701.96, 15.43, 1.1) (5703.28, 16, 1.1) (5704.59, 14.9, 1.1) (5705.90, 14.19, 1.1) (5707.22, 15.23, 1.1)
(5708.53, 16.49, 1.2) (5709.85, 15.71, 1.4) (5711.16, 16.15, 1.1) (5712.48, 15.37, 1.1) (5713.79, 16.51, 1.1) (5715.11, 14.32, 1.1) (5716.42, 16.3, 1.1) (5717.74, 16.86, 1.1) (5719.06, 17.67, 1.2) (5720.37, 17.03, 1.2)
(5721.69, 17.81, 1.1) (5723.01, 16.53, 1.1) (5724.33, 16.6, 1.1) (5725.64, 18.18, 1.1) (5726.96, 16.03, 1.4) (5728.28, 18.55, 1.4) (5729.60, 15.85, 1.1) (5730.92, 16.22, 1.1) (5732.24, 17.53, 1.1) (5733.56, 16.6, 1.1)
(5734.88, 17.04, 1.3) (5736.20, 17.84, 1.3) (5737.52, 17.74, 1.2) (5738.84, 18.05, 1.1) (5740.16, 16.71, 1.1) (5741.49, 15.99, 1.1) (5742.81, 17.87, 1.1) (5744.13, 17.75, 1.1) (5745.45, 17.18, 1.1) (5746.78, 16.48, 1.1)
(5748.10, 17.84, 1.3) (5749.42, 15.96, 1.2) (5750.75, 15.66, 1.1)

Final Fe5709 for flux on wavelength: 1.20 angstroms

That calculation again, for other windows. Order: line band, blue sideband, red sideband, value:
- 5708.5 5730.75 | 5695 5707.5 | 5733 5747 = -0.72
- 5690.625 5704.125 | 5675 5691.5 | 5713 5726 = 0.75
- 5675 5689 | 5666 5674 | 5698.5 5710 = -0.25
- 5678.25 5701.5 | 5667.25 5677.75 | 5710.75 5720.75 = 0.97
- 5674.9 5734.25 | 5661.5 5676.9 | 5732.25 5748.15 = 2.08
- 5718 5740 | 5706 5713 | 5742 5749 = -0.81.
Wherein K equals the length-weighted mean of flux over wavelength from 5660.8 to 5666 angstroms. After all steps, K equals 15.8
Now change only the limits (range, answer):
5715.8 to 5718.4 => 16.6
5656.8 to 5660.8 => 16.6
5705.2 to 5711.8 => 15.6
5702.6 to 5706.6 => 15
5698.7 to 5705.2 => 15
